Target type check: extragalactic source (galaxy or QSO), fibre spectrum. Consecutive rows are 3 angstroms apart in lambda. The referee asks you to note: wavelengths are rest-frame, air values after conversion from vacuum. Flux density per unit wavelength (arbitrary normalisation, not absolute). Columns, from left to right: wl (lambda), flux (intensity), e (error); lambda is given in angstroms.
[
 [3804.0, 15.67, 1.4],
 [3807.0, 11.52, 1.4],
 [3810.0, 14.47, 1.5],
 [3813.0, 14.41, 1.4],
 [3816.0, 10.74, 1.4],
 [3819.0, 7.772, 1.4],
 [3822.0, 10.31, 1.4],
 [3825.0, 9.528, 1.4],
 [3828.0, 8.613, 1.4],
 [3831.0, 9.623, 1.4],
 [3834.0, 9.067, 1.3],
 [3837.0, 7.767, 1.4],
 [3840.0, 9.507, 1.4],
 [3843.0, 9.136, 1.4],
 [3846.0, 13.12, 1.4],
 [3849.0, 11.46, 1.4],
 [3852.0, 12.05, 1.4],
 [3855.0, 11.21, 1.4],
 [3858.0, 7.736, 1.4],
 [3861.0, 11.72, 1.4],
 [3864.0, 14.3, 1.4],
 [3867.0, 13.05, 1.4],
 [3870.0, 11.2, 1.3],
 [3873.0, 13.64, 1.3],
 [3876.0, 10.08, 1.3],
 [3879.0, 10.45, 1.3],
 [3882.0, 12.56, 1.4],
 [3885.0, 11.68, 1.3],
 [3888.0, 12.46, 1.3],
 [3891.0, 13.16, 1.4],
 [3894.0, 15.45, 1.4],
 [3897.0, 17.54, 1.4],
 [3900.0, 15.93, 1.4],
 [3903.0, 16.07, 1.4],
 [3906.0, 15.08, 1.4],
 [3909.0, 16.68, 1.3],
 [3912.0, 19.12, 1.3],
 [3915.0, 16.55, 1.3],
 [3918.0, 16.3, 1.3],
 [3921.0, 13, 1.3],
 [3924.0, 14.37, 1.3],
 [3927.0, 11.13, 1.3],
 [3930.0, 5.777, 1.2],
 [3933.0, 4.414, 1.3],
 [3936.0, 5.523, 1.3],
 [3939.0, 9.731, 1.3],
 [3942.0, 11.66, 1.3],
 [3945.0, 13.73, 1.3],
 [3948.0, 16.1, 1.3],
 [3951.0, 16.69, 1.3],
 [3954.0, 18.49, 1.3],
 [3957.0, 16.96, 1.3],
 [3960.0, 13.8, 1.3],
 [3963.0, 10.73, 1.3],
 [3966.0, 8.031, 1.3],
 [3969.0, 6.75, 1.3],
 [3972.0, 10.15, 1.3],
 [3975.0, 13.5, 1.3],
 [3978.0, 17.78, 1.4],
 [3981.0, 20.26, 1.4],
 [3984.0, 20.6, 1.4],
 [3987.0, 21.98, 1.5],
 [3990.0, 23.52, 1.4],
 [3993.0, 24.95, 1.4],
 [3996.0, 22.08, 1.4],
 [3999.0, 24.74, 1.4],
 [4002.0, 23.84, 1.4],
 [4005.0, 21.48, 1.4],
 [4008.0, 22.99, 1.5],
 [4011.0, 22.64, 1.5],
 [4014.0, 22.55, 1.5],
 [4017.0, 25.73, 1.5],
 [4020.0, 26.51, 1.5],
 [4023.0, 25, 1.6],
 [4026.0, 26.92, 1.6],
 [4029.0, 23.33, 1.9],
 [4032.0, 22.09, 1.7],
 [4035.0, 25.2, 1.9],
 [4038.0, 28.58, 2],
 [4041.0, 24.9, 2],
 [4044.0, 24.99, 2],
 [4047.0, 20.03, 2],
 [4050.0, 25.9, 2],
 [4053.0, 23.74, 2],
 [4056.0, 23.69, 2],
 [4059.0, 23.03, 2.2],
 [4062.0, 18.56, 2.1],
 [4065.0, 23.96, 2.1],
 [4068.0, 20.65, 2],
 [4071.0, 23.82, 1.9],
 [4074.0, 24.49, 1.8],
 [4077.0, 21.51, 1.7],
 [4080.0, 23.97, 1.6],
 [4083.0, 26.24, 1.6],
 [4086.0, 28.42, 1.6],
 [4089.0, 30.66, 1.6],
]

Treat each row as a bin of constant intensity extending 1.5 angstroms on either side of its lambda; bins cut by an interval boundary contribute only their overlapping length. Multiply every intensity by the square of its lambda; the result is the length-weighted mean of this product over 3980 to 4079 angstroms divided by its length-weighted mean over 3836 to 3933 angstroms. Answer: 1.99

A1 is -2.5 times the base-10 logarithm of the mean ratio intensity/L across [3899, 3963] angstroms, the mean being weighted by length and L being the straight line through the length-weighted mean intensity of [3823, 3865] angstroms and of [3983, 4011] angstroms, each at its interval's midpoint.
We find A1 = 0.260 mag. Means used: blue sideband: 10.3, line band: 13.6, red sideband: 22.9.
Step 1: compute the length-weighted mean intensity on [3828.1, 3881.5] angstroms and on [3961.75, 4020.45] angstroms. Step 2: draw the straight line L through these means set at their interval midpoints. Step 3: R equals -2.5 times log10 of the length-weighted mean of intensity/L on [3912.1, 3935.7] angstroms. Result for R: 0.27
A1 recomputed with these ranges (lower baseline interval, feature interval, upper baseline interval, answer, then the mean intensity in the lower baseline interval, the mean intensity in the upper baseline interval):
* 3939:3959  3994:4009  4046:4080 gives -0.23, 15.1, 22.8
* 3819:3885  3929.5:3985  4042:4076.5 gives 0.32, 10.7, 23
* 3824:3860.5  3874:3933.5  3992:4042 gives 0.10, 9.96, 24.3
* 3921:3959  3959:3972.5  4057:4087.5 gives 0.41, 12.1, 23.5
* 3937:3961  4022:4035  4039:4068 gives -0.16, 14.5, 23.2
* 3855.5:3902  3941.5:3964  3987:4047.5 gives 0.25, 12.7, 24.1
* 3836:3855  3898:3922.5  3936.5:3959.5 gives -0.24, 10.6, 14.3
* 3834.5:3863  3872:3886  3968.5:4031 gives 0.09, 10.4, 21.5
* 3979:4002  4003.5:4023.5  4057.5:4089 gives -0.04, 22.6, 23.8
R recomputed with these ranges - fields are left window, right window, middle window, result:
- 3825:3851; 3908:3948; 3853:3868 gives -0.112 mag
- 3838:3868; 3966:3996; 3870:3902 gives -0.029 mag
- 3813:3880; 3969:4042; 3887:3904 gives -0.068 mag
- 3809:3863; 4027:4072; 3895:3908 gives -0.120 mag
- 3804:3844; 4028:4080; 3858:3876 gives 0.062 mag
